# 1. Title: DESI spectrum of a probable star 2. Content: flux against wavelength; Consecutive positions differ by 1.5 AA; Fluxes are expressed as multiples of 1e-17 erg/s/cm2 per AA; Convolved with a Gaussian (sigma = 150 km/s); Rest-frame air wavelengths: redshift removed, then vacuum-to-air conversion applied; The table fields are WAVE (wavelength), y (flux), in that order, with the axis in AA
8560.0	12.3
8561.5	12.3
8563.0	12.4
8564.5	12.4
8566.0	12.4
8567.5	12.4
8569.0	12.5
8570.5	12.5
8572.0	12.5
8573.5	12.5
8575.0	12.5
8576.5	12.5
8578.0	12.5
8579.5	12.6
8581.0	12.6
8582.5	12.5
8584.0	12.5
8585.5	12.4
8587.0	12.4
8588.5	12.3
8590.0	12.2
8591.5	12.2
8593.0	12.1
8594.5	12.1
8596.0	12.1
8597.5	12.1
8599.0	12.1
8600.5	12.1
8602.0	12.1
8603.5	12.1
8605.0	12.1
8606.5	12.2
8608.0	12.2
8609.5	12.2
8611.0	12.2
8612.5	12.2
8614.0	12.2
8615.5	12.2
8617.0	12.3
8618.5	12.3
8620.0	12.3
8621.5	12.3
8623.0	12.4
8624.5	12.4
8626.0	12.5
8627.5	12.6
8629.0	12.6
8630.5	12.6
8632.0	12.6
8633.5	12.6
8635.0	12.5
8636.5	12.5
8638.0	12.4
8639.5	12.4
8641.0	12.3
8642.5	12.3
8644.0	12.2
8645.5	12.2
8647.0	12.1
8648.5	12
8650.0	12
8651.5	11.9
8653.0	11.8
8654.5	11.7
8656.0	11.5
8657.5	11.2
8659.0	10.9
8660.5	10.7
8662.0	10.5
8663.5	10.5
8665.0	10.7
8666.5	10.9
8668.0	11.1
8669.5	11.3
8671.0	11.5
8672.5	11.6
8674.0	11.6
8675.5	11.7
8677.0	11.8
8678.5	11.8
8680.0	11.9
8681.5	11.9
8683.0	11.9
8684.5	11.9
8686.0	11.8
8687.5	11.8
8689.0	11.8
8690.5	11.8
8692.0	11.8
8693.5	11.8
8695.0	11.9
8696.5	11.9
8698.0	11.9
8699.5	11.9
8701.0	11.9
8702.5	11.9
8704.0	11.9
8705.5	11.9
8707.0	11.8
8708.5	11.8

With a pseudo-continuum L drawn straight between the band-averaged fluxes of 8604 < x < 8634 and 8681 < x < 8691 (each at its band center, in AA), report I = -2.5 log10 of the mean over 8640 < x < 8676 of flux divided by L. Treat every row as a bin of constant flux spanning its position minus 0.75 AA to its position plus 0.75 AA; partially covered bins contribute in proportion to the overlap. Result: 0.05 mag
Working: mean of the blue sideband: 12.3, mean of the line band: 11.5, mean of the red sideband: 11.8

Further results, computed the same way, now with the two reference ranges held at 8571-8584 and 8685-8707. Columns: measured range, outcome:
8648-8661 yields 0.05 mag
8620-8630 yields -0.02 mag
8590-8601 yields 0.03 mag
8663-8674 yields 0.08 mag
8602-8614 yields 0.02 mag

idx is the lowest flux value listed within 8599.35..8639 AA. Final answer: 12.1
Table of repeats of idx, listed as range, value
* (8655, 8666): 10.5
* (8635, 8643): 12.3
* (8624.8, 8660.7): 10.7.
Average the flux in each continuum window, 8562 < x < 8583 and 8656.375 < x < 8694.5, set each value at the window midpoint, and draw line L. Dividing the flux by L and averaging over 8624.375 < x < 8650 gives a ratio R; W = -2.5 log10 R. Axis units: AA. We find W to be -0.05 mag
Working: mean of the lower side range 12.5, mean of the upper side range 11.5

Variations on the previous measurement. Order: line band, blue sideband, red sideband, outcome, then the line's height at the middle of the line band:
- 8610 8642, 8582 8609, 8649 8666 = -0.061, 11.7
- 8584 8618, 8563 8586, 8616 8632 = 0.023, 12.5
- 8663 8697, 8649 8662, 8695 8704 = 0.008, 11.7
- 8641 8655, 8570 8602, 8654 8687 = -0.037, 11.6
